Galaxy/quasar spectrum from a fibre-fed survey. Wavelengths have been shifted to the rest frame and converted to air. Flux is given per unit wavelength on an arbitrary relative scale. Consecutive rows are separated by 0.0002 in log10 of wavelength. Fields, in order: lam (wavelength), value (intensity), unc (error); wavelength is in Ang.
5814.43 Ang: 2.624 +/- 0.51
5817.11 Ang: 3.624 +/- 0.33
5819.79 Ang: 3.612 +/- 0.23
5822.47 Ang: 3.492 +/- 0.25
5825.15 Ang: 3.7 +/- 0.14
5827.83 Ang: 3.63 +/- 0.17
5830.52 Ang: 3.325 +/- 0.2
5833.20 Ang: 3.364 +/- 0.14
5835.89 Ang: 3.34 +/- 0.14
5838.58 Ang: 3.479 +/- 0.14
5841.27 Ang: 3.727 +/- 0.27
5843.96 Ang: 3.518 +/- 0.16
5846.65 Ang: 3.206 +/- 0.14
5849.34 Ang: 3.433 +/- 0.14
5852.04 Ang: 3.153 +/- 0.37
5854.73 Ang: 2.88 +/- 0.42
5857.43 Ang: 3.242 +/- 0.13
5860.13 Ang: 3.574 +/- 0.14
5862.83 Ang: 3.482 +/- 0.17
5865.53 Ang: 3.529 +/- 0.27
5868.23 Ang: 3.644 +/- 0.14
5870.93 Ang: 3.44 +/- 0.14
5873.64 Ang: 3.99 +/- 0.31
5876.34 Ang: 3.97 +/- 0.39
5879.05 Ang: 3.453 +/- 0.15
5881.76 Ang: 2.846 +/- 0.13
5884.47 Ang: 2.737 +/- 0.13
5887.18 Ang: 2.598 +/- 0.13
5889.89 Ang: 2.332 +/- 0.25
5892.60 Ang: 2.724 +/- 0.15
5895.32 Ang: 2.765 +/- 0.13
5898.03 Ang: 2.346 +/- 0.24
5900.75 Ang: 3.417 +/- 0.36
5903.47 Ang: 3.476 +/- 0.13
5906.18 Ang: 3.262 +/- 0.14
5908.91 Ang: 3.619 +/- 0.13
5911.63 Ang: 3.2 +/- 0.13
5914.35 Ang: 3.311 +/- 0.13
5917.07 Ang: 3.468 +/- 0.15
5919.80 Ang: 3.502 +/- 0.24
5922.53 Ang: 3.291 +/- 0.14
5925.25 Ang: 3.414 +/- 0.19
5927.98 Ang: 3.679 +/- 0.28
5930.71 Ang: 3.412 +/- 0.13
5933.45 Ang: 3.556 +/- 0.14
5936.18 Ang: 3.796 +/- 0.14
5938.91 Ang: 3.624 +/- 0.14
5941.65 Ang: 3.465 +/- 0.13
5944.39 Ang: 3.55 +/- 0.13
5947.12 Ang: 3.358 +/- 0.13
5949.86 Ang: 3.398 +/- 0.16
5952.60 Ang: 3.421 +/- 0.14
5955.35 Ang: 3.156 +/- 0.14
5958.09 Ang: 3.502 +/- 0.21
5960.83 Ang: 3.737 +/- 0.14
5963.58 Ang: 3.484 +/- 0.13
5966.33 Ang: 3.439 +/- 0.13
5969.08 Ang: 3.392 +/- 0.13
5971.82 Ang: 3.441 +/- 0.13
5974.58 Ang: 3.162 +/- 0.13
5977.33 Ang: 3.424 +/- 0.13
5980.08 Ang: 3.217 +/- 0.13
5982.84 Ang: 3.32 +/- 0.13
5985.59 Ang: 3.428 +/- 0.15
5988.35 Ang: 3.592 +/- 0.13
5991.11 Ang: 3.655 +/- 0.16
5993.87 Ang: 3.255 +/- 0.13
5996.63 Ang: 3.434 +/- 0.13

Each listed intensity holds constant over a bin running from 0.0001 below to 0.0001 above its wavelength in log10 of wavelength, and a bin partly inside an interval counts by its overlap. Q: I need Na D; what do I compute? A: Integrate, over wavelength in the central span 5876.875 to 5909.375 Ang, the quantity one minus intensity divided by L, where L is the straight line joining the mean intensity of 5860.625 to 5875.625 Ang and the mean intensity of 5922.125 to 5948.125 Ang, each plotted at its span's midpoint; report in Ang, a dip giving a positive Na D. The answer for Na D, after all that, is 5.60 Ang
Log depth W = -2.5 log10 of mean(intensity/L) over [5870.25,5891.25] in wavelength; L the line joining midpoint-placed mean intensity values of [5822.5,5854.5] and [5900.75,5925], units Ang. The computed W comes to 0.08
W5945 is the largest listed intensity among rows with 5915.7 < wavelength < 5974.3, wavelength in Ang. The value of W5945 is 3.796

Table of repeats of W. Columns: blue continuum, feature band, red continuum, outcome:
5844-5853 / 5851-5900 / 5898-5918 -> 0.05 mag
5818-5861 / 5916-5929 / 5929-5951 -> 0.01 mag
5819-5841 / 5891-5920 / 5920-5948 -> 0.11 mag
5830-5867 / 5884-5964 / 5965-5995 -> 0.03 mag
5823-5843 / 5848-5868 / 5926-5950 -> 0.05 mag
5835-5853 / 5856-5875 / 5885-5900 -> -0.17 mag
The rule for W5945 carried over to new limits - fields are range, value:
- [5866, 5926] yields 3.99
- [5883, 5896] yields 2.765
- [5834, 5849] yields 3.727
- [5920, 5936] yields 3.679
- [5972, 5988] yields 3.428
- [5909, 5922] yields 3.502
